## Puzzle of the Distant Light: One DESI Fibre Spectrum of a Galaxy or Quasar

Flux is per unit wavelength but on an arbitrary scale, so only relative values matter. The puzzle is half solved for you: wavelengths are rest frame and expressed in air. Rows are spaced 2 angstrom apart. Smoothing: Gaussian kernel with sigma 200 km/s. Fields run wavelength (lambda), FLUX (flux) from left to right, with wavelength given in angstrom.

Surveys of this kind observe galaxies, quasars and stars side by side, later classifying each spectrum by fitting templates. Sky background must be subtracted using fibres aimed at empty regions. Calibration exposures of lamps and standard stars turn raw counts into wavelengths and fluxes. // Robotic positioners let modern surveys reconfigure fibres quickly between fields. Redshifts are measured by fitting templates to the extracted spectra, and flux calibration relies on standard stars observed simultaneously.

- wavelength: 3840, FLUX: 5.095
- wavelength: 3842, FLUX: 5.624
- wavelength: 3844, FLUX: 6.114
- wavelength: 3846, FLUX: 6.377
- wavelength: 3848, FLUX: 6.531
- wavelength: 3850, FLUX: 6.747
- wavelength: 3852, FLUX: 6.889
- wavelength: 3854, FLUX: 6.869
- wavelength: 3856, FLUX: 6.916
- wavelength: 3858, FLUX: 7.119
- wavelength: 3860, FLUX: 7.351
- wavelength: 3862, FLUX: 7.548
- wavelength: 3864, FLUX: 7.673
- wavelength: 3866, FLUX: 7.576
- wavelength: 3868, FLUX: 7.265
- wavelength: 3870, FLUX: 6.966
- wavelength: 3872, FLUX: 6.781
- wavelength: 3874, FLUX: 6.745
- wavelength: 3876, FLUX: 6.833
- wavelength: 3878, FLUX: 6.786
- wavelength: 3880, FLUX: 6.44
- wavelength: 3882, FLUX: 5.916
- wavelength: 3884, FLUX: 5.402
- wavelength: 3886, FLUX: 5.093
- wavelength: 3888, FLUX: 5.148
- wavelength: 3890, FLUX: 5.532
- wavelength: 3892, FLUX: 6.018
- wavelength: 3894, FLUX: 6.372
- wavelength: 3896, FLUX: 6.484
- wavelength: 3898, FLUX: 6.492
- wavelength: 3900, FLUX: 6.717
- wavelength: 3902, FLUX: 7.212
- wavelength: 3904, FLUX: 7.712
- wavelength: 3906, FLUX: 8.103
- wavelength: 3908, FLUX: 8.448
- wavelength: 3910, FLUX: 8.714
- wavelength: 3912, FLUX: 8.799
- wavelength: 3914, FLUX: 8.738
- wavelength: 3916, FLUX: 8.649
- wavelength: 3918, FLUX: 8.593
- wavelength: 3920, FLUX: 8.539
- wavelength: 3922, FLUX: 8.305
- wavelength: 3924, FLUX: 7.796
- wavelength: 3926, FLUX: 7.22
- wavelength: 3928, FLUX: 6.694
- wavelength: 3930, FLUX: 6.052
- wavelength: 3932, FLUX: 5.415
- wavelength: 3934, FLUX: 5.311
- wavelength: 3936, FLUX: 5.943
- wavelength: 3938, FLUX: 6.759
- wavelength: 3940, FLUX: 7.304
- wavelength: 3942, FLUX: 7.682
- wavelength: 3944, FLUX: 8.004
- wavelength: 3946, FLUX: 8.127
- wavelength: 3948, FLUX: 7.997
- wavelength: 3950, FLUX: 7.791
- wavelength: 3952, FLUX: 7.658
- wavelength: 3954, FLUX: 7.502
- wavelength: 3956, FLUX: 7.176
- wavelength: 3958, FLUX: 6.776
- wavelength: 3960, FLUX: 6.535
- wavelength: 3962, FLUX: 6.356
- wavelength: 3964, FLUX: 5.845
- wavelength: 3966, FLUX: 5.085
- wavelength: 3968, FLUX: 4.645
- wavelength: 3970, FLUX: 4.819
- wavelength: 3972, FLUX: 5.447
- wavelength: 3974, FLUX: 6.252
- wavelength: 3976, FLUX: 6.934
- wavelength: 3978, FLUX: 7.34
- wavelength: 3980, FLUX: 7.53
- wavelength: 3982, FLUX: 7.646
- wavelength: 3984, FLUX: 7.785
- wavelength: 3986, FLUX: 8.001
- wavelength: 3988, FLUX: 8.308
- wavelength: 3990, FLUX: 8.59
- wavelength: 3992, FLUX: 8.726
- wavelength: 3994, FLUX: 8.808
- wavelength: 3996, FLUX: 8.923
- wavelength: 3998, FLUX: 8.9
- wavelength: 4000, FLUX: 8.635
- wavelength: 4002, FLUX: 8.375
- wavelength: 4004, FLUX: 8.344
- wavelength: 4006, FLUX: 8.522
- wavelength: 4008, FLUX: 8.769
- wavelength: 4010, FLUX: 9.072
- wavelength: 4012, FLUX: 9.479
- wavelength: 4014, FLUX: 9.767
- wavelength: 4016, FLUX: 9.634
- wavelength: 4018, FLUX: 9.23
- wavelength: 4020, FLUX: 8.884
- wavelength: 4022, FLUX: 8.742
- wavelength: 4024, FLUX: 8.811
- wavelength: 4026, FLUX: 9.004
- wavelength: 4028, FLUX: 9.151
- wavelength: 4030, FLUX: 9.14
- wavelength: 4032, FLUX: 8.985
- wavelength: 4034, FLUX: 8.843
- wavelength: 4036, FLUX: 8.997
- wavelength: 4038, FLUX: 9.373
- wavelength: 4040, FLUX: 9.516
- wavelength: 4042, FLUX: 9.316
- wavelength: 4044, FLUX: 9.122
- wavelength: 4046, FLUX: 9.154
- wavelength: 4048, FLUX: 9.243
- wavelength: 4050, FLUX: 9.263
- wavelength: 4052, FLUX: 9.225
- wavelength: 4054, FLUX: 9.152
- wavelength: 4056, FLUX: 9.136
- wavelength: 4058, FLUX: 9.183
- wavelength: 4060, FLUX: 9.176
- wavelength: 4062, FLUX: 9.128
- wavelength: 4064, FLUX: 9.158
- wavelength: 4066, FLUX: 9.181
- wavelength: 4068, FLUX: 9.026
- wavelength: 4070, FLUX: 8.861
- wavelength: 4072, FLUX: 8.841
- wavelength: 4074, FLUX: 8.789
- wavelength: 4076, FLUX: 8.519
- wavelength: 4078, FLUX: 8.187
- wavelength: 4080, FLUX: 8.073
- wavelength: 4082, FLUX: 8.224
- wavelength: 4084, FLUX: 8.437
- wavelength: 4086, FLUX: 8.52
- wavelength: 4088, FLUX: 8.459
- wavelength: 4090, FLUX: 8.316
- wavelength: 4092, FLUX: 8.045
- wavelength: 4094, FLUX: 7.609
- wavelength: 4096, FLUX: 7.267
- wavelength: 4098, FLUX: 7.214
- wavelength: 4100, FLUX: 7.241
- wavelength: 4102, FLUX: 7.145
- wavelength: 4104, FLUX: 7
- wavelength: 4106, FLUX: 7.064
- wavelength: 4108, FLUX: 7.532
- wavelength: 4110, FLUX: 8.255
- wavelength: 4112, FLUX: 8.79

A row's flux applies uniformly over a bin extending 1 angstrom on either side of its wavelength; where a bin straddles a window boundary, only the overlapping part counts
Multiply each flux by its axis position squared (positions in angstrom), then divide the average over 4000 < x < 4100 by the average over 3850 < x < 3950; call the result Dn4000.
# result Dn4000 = 1.34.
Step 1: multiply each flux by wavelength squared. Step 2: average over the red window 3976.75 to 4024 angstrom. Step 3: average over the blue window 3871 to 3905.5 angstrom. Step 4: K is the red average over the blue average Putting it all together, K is 1.4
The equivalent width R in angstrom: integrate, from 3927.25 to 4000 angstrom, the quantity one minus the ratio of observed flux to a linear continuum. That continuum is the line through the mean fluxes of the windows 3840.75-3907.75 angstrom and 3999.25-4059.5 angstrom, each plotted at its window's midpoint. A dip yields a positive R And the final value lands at 8.7 angstrom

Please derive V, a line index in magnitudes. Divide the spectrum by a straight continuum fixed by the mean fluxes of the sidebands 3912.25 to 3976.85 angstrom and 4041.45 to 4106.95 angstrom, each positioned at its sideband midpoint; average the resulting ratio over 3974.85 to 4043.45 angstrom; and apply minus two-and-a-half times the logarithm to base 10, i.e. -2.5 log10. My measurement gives -0.13 mag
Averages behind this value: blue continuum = 6.96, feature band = 8.71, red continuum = 8.49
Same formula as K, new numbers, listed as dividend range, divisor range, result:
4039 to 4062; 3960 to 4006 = 1.30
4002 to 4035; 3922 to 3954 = 1.32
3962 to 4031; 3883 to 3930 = 1.16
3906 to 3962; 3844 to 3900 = 1.17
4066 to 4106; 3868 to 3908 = 1.37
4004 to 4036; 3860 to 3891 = 1.49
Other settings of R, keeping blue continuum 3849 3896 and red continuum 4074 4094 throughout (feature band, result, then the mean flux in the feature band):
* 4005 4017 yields -2.3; 9.21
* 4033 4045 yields -1.9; 9.19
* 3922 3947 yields 0.7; 6.92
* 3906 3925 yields -4.2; 8.49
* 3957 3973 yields 3.6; 5.69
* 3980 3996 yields -1.6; 8.26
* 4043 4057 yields -2.0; 9.18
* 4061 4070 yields -1.0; 9.09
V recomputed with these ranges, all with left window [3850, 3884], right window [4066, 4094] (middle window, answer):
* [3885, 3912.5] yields 0.044 mag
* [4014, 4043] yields -0.131 mag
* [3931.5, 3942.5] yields 0.165 mag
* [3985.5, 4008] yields -0.093 mag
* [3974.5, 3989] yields 0.023 mag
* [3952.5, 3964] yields 0.117 mag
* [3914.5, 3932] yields -0.043 mag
